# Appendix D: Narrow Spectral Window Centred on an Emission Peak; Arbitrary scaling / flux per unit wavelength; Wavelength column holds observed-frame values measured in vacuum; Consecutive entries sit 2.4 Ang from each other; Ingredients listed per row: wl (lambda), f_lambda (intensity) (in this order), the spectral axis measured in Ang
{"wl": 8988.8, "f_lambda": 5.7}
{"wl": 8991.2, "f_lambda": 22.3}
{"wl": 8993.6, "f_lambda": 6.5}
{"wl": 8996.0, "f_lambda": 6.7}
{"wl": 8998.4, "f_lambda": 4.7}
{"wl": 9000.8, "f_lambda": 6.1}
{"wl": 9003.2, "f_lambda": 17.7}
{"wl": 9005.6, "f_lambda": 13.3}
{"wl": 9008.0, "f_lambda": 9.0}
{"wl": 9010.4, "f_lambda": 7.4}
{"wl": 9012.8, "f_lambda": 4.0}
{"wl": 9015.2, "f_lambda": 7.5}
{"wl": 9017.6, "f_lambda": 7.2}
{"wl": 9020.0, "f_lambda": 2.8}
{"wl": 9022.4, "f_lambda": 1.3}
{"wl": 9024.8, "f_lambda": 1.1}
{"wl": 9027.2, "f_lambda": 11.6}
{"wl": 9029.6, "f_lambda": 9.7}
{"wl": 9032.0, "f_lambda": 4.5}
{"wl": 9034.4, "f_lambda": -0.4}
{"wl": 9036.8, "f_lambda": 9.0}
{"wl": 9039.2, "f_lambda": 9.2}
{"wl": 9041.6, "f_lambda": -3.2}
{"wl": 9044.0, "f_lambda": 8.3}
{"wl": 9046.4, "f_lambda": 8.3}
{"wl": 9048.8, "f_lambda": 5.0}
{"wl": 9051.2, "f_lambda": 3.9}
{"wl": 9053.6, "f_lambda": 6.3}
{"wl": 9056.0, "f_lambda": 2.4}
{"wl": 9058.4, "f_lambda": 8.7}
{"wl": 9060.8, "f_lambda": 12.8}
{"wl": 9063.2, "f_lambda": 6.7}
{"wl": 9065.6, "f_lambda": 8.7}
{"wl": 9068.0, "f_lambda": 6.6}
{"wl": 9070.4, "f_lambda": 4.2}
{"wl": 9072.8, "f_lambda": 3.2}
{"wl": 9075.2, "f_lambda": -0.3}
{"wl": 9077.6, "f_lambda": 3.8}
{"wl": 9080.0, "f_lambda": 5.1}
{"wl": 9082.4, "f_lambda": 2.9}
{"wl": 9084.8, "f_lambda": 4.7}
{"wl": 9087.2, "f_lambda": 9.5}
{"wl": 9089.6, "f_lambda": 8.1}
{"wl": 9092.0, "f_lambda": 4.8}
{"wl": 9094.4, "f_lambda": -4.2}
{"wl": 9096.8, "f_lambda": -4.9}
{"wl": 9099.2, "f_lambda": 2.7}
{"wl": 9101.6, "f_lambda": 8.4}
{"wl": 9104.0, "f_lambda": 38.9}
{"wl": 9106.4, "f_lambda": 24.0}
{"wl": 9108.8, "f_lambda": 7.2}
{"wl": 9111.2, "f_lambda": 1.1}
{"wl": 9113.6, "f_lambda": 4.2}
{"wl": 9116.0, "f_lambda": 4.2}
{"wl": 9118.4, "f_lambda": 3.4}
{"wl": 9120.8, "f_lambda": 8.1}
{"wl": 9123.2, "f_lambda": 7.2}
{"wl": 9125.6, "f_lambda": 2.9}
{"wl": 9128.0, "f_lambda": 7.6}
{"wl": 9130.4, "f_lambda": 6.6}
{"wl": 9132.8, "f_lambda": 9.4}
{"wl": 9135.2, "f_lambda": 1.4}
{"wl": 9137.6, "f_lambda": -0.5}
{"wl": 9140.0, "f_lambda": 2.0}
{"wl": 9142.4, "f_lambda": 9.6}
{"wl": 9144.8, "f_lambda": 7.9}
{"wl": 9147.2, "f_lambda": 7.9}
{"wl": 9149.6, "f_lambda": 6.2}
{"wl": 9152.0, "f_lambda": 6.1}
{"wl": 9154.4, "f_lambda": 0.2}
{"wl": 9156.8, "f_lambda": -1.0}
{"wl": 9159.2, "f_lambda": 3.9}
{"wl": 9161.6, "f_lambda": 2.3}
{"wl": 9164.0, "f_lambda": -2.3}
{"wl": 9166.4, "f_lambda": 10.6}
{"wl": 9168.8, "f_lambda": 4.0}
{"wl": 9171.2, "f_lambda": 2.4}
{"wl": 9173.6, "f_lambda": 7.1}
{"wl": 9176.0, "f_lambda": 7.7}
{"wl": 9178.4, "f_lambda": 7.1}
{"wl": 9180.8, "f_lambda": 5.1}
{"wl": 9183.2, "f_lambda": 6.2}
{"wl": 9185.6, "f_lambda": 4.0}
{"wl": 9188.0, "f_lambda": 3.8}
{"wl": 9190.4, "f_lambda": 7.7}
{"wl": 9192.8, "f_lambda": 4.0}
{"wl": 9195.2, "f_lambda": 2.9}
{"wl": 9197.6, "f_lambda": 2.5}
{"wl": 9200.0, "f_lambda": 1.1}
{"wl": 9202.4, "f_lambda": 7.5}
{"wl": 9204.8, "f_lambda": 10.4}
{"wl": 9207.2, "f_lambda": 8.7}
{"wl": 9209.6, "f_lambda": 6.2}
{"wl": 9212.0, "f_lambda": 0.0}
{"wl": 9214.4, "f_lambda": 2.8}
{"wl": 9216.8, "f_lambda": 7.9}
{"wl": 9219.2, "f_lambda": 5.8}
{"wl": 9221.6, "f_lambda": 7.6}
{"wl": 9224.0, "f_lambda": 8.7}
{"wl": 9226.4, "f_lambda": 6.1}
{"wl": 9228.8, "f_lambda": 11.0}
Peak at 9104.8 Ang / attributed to H-beta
